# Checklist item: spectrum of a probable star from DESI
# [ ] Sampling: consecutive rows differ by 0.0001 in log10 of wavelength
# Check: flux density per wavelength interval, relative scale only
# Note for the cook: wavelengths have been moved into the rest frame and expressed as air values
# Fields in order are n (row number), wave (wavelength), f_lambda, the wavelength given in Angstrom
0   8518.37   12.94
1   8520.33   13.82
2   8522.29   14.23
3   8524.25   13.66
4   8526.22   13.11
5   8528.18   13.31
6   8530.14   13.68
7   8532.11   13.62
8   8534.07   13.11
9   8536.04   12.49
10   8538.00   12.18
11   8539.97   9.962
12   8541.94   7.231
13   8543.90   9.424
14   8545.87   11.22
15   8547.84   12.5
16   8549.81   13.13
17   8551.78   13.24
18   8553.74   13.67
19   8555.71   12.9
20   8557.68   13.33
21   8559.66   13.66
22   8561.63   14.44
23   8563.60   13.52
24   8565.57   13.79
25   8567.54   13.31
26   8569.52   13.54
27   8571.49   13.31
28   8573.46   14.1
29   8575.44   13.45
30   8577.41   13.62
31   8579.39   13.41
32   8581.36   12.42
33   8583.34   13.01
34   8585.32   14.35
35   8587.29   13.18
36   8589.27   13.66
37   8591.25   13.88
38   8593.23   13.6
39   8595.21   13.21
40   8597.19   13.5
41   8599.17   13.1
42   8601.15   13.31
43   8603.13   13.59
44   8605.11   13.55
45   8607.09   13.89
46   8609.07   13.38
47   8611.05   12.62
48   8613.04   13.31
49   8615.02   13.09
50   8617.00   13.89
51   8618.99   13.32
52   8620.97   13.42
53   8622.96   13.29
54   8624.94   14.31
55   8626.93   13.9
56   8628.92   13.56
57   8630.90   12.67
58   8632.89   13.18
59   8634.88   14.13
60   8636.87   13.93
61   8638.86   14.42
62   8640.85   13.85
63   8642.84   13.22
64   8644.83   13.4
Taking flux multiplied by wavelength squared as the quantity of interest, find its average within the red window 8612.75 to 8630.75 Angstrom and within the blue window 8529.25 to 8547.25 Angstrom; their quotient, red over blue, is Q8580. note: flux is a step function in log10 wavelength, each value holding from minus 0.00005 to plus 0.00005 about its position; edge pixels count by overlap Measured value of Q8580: 1.21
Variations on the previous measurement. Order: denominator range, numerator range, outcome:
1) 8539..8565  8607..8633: 1.12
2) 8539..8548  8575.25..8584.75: 1.35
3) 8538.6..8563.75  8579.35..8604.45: 1.12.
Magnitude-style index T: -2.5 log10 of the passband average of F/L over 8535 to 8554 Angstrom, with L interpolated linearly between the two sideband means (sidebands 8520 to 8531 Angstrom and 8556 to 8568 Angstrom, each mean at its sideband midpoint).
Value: 0.19 mag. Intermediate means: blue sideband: 13.6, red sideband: 13.6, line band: 11.4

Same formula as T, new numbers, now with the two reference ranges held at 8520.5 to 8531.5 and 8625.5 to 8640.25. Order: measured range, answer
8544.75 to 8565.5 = 0.04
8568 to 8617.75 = 0.02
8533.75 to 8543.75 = 0.26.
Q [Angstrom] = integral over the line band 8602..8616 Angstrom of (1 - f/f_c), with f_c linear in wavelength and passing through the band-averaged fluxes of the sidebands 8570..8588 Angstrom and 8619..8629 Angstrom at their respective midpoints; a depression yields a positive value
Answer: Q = 0.3 Angstrom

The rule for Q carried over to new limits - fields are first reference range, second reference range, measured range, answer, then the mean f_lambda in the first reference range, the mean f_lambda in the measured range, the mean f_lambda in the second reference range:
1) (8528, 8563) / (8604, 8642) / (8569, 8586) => -0.8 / 12.4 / 13.4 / 13.6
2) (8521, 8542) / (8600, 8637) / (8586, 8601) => -0.2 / 12.7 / 13.5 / 13.5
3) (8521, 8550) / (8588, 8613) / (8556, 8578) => -1.4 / 12.2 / 13.6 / 13.4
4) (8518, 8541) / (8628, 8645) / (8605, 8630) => 0.0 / 13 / 13.5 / 13.6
